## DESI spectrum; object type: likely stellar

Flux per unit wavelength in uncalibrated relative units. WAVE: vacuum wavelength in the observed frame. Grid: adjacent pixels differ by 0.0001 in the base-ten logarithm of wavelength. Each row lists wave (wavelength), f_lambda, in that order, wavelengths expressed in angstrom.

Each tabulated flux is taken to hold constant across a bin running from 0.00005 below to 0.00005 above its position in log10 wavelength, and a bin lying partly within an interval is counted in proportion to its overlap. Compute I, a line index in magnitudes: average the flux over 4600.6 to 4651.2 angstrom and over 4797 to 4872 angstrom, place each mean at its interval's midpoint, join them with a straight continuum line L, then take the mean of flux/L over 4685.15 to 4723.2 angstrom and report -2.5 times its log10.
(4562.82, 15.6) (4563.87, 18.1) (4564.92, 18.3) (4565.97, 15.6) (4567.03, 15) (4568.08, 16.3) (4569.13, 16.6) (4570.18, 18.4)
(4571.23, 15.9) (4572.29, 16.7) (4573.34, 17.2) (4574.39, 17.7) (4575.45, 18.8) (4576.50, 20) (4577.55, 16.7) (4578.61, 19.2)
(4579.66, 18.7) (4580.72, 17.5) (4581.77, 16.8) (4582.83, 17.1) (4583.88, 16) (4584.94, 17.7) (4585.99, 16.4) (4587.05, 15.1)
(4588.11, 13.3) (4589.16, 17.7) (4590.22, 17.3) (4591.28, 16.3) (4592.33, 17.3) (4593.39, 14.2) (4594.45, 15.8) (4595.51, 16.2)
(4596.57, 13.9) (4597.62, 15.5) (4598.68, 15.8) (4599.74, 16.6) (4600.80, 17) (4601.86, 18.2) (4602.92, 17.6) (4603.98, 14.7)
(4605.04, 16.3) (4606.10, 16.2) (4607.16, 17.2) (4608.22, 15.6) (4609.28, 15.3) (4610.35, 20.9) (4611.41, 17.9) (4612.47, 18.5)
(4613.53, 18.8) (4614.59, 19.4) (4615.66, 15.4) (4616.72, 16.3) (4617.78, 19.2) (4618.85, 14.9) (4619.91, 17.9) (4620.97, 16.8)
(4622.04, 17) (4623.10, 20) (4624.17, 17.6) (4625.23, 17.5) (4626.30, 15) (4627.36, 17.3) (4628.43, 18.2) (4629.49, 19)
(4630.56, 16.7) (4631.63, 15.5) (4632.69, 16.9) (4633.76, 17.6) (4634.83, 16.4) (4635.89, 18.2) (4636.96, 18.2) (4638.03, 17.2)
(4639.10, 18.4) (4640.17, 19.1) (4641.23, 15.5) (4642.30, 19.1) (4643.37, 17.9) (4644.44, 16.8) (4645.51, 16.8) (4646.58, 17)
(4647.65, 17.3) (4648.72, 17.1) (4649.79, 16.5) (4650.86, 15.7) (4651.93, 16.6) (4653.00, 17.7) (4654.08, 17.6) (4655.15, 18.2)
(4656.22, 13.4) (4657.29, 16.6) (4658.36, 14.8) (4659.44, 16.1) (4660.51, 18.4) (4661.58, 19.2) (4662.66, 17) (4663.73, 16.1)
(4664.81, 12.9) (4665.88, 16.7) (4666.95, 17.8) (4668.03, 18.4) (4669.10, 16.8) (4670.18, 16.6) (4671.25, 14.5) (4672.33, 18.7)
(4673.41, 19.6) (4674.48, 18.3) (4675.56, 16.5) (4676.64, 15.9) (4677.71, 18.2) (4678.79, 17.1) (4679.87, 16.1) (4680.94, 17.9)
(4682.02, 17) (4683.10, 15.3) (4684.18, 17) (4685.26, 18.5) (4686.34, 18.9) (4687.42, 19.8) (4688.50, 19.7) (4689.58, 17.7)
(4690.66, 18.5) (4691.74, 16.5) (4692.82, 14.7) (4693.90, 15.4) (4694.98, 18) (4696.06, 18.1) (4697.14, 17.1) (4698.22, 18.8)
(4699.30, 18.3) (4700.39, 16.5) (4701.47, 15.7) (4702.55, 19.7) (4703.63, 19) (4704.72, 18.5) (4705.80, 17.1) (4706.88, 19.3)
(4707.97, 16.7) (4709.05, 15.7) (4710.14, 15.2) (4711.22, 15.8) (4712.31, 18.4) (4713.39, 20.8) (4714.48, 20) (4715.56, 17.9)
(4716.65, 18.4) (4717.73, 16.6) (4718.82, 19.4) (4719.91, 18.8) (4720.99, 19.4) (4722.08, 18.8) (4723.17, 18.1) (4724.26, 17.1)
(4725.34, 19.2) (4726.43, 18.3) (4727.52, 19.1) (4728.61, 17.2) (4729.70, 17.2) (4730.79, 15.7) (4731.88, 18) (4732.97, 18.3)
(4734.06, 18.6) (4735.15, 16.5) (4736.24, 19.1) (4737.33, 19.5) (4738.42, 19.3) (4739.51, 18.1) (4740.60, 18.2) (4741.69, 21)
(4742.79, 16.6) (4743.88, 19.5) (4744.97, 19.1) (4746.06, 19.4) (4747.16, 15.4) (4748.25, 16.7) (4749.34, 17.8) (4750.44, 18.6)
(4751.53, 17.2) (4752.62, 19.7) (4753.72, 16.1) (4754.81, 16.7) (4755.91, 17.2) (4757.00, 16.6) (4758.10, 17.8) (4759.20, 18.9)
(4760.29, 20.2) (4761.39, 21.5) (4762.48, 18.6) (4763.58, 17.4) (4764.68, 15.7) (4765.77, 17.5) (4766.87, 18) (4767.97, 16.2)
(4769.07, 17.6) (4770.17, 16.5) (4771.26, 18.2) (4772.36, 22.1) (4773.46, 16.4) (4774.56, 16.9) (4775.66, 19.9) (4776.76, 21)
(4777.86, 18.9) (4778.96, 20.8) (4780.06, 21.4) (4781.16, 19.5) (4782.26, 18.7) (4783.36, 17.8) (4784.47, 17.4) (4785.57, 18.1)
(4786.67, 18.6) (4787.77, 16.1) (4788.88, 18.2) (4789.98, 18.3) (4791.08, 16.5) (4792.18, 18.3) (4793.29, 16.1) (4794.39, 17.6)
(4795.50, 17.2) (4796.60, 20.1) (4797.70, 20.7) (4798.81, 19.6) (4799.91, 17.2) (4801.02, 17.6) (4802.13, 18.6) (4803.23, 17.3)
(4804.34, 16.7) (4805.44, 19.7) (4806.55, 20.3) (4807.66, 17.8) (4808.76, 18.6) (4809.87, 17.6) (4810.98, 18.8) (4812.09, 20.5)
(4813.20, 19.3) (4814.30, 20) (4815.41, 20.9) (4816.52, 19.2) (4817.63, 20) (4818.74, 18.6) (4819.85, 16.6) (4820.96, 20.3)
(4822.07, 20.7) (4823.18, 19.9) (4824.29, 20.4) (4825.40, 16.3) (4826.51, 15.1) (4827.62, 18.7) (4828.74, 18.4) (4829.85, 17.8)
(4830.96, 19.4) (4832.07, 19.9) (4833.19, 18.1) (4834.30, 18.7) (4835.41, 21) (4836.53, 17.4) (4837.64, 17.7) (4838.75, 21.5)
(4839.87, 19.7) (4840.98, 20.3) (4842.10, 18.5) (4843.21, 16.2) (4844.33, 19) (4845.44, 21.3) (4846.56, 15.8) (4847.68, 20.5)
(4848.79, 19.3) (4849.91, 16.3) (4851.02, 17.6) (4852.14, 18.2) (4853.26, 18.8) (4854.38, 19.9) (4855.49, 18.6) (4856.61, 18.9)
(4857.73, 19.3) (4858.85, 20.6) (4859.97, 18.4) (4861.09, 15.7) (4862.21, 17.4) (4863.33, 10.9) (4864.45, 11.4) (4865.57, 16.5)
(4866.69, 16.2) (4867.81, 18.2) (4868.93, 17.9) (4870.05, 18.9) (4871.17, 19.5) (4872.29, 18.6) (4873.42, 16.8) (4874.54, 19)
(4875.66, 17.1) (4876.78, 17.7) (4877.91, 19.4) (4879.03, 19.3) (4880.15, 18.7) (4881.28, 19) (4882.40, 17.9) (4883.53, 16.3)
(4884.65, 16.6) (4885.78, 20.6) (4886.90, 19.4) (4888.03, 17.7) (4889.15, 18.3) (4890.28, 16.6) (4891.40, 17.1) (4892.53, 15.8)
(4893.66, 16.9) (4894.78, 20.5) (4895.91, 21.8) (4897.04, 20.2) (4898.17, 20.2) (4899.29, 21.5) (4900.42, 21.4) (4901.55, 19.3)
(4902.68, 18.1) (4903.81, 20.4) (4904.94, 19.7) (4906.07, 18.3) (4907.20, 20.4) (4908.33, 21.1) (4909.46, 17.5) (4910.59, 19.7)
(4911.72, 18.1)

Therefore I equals -0.01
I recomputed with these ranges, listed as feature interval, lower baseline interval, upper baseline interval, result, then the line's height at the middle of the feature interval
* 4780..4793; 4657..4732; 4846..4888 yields -0.02 mag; 17.7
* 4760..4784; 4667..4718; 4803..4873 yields -0.04 mag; 18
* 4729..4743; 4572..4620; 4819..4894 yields -0.04 mag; 17.6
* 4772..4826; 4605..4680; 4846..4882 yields -0.07 mag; 17.6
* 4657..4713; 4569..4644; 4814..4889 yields 0.02 mag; 17.5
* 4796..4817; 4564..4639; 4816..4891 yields -0.05 mag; 18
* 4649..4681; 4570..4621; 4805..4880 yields 0.03 mag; 17.4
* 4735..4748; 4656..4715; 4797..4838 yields -0.03 mag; 17.9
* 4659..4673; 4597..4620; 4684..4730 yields 0.04 mag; 17.6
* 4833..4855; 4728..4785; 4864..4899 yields -0.04 mag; 18.2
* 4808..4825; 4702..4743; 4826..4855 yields -0.05 mag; 18.6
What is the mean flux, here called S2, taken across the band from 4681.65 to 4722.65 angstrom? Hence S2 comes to 17.8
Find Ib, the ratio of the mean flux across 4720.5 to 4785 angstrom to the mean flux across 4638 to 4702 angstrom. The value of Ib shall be 1.06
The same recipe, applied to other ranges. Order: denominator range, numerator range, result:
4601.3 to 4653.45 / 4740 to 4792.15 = 1.05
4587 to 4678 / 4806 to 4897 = 1.09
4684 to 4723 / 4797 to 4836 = 1.05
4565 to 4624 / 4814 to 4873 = 1.09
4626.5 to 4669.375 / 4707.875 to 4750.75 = 1.06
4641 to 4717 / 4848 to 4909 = 1.06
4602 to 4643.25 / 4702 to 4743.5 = 1.05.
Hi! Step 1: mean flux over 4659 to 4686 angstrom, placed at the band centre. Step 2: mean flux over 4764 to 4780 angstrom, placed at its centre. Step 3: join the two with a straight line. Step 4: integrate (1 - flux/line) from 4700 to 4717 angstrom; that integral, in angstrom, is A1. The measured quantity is -0.2 angstrom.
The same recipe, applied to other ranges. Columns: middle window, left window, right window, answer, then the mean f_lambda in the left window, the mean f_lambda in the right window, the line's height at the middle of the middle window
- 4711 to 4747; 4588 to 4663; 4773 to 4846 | -0.9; 17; 18.7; 18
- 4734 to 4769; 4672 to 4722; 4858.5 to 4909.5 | -0.3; 17.8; 18.3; 17.9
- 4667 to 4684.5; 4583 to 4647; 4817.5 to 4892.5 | 0.1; 17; 18.2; 17.3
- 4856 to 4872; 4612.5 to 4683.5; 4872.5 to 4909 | 1.3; 17.1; 18.8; 18.7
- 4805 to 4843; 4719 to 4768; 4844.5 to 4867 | -2.7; 18.1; 17.6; 17.8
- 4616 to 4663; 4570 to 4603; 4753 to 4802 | 0.0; 16.8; 18.2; 17.2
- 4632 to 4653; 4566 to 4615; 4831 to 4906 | -0.1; 16.9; 18.4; 17.2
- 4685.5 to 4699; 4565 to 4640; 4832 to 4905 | -0.2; 17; 18.4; 17.5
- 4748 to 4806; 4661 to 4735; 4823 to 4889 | -0.9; 17.6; 18.2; 17.9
